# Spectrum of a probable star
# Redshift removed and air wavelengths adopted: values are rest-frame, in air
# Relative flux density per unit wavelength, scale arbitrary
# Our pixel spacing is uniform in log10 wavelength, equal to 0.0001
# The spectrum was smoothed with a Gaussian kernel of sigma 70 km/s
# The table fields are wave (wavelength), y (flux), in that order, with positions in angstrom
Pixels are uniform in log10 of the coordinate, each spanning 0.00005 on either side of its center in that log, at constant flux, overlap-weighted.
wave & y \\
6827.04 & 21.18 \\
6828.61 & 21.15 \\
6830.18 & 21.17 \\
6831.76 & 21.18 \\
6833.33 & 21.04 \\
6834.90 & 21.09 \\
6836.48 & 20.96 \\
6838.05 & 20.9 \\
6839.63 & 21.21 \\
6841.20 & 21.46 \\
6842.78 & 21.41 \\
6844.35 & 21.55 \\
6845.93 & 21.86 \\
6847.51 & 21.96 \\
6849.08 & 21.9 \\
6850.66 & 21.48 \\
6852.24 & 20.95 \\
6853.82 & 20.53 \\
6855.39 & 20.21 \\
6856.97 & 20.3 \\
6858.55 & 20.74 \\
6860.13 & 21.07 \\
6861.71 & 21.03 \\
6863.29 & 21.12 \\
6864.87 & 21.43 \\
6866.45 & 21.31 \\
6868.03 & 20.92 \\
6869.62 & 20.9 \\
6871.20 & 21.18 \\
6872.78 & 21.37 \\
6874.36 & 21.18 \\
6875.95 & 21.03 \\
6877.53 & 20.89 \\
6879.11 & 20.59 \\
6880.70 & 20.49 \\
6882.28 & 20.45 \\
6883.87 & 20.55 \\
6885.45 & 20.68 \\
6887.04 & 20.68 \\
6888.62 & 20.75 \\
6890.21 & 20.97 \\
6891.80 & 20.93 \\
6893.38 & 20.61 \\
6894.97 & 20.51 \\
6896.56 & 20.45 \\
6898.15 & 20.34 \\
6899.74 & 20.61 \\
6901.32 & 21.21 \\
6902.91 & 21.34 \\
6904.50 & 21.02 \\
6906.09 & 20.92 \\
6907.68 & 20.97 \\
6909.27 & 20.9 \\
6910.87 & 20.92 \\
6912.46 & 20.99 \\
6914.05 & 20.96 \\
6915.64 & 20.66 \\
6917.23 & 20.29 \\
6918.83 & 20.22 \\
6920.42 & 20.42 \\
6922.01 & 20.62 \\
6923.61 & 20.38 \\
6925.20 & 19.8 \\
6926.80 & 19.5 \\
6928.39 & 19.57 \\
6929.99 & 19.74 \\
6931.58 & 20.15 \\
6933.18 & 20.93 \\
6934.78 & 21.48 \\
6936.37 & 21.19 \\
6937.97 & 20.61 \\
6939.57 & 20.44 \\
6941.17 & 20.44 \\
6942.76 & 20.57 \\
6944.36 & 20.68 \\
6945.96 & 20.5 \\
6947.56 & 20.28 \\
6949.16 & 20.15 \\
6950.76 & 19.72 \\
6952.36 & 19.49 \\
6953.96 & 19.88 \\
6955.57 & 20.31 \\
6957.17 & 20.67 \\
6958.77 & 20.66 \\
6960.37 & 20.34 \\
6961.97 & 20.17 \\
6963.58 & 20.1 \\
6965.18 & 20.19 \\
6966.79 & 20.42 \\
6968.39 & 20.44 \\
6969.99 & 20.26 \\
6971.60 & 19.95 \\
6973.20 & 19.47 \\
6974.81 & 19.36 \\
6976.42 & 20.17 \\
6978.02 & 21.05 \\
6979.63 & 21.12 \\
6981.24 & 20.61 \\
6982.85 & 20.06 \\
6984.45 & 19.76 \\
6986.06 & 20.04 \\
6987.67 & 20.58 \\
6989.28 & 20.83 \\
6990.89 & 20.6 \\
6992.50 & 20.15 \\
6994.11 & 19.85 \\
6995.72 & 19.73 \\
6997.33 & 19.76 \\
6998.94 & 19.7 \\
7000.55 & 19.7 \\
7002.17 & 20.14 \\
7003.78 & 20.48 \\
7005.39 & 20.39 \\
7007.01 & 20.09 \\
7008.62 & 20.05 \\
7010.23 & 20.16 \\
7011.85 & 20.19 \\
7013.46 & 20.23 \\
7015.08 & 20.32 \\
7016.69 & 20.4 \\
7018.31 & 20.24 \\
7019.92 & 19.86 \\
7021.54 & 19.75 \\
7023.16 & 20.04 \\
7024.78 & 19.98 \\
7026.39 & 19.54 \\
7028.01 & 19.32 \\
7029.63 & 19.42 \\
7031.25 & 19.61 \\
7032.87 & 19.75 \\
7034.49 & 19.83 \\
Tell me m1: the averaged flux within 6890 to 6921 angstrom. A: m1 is 20.8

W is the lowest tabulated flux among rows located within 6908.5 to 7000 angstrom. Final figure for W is 19.36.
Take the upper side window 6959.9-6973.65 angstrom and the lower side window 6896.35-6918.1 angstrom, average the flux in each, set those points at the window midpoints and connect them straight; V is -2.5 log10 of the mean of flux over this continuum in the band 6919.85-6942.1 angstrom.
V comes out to 0.01 mag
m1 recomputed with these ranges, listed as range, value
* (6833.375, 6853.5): 21.4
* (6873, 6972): 20.5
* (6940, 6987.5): 20.2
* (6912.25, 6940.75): 20.4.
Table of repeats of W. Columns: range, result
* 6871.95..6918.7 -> 20.29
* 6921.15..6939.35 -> 19.5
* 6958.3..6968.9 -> 20.1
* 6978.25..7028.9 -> 19.32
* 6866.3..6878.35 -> 20.89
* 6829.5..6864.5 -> 20.21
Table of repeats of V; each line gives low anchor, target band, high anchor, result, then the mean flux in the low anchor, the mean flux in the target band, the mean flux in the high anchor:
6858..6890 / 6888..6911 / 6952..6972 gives -0.01 mag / 20.9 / 20.8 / 20.2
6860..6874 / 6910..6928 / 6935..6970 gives 0.01 mag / 21.2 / 20.4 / 20.4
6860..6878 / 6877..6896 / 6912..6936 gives 0.01 mag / 21.1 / 20.7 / 20.4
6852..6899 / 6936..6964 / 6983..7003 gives 0.00 mag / 20.8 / 20.3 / 20.1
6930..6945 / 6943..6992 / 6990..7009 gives 0.01 mag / 20.7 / 20.3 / 20.1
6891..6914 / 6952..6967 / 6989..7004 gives 0.01 mag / 20.8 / 20.2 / 20.1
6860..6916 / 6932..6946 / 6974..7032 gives -0.01 mag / 20.9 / 20.8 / 20.1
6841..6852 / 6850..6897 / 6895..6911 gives 0.02 mag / 21.6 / 20.8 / 20.8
